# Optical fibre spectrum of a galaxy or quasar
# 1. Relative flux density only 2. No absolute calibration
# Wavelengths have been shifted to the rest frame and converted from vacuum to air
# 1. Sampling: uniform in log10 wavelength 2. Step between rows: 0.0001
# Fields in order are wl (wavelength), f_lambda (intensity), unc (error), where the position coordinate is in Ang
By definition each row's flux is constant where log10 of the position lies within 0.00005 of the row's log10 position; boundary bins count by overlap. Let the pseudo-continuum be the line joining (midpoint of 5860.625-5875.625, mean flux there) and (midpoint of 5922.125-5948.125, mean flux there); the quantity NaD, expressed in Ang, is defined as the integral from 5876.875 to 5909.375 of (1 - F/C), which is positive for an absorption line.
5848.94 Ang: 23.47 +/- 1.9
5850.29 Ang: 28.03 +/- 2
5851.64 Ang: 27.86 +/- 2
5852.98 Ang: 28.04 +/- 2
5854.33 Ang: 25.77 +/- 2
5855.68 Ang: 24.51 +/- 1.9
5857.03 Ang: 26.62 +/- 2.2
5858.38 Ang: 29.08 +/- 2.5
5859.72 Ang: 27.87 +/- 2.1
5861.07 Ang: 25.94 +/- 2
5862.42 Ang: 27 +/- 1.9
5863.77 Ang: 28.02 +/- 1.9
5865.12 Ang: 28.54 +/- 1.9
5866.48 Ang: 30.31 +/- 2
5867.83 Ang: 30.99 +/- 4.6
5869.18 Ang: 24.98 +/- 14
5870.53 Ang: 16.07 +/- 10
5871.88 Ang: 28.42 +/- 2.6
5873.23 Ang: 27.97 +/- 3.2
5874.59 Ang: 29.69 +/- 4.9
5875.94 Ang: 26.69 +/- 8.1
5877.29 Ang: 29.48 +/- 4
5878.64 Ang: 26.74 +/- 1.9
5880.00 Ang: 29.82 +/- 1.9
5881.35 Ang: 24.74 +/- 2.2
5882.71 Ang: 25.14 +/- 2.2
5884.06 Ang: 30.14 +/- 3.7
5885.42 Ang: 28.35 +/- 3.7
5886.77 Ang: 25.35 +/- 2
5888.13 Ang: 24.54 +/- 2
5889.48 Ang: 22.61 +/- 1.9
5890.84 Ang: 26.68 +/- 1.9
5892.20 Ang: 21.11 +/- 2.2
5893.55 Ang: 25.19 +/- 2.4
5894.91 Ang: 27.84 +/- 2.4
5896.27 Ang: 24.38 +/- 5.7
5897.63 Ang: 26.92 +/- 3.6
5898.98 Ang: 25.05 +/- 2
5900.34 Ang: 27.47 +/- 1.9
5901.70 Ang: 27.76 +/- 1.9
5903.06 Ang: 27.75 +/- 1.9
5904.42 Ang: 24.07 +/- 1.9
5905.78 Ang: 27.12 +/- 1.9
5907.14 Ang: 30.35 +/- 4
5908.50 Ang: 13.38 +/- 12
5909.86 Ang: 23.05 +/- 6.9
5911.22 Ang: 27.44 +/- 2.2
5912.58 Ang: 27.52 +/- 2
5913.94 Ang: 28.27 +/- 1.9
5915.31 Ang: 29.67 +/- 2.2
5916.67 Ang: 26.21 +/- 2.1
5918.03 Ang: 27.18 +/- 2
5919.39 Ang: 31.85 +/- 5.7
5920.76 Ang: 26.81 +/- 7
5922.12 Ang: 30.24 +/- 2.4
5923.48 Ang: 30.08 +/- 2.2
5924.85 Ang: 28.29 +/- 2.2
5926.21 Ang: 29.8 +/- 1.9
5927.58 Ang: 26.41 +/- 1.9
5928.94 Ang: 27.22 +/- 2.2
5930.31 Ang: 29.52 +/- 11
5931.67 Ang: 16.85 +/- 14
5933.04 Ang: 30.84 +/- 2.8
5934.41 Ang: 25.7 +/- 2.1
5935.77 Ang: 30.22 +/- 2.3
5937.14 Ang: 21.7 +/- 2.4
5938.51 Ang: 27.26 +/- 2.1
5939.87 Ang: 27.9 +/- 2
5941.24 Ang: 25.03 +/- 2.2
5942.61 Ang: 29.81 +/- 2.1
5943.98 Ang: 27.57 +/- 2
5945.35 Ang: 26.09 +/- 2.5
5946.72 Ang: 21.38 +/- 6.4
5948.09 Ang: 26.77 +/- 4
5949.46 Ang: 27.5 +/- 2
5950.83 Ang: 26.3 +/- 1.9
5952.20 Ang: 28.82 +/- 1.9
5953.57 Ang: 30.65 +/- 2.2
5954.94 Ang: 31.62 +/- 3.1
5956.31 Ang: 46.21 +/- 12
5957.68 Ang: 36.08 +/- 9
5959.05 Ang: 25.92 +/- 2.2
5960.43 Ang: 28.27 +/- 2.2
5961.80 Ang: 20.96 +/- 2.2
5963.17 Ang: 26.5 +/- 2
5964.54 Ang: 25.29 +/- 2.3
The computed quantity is 1.36 Ang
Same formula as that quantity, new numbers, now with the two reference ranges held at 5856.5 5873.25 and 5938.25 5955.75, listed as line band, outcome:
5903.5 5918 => 0.8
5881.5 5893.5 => 0.8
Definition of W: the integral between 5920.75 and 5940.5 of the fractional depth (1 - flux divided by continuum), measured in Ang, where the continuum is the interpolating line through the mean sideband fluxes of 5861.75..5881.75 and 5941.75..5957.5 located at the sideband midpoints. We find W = 1.2 Ang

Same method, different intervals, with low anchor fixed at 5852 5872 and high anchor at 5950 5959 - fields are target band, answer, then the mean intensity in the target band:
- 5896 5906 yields 1.0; 26.4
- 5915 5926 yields 0.6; 28.8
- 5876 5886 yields 0.1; 27.7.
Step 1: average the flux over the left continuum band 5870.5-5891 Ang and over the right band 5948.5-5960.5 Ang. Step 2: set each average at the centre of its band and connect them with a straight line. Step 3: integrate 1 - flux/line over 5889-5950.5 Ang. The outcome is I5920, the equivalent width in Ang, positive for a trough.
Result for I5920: 5.6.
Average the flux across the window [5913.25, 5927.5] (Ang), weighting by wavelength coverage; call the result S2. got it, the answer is 28.7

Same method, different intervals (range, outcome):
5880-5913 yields 25.7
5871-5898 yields 26.5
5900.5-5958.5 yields 27.7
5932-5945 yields 27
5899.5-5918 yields 26.2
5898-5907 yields 26.8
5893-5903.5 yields 26.5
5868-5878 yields 26.5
